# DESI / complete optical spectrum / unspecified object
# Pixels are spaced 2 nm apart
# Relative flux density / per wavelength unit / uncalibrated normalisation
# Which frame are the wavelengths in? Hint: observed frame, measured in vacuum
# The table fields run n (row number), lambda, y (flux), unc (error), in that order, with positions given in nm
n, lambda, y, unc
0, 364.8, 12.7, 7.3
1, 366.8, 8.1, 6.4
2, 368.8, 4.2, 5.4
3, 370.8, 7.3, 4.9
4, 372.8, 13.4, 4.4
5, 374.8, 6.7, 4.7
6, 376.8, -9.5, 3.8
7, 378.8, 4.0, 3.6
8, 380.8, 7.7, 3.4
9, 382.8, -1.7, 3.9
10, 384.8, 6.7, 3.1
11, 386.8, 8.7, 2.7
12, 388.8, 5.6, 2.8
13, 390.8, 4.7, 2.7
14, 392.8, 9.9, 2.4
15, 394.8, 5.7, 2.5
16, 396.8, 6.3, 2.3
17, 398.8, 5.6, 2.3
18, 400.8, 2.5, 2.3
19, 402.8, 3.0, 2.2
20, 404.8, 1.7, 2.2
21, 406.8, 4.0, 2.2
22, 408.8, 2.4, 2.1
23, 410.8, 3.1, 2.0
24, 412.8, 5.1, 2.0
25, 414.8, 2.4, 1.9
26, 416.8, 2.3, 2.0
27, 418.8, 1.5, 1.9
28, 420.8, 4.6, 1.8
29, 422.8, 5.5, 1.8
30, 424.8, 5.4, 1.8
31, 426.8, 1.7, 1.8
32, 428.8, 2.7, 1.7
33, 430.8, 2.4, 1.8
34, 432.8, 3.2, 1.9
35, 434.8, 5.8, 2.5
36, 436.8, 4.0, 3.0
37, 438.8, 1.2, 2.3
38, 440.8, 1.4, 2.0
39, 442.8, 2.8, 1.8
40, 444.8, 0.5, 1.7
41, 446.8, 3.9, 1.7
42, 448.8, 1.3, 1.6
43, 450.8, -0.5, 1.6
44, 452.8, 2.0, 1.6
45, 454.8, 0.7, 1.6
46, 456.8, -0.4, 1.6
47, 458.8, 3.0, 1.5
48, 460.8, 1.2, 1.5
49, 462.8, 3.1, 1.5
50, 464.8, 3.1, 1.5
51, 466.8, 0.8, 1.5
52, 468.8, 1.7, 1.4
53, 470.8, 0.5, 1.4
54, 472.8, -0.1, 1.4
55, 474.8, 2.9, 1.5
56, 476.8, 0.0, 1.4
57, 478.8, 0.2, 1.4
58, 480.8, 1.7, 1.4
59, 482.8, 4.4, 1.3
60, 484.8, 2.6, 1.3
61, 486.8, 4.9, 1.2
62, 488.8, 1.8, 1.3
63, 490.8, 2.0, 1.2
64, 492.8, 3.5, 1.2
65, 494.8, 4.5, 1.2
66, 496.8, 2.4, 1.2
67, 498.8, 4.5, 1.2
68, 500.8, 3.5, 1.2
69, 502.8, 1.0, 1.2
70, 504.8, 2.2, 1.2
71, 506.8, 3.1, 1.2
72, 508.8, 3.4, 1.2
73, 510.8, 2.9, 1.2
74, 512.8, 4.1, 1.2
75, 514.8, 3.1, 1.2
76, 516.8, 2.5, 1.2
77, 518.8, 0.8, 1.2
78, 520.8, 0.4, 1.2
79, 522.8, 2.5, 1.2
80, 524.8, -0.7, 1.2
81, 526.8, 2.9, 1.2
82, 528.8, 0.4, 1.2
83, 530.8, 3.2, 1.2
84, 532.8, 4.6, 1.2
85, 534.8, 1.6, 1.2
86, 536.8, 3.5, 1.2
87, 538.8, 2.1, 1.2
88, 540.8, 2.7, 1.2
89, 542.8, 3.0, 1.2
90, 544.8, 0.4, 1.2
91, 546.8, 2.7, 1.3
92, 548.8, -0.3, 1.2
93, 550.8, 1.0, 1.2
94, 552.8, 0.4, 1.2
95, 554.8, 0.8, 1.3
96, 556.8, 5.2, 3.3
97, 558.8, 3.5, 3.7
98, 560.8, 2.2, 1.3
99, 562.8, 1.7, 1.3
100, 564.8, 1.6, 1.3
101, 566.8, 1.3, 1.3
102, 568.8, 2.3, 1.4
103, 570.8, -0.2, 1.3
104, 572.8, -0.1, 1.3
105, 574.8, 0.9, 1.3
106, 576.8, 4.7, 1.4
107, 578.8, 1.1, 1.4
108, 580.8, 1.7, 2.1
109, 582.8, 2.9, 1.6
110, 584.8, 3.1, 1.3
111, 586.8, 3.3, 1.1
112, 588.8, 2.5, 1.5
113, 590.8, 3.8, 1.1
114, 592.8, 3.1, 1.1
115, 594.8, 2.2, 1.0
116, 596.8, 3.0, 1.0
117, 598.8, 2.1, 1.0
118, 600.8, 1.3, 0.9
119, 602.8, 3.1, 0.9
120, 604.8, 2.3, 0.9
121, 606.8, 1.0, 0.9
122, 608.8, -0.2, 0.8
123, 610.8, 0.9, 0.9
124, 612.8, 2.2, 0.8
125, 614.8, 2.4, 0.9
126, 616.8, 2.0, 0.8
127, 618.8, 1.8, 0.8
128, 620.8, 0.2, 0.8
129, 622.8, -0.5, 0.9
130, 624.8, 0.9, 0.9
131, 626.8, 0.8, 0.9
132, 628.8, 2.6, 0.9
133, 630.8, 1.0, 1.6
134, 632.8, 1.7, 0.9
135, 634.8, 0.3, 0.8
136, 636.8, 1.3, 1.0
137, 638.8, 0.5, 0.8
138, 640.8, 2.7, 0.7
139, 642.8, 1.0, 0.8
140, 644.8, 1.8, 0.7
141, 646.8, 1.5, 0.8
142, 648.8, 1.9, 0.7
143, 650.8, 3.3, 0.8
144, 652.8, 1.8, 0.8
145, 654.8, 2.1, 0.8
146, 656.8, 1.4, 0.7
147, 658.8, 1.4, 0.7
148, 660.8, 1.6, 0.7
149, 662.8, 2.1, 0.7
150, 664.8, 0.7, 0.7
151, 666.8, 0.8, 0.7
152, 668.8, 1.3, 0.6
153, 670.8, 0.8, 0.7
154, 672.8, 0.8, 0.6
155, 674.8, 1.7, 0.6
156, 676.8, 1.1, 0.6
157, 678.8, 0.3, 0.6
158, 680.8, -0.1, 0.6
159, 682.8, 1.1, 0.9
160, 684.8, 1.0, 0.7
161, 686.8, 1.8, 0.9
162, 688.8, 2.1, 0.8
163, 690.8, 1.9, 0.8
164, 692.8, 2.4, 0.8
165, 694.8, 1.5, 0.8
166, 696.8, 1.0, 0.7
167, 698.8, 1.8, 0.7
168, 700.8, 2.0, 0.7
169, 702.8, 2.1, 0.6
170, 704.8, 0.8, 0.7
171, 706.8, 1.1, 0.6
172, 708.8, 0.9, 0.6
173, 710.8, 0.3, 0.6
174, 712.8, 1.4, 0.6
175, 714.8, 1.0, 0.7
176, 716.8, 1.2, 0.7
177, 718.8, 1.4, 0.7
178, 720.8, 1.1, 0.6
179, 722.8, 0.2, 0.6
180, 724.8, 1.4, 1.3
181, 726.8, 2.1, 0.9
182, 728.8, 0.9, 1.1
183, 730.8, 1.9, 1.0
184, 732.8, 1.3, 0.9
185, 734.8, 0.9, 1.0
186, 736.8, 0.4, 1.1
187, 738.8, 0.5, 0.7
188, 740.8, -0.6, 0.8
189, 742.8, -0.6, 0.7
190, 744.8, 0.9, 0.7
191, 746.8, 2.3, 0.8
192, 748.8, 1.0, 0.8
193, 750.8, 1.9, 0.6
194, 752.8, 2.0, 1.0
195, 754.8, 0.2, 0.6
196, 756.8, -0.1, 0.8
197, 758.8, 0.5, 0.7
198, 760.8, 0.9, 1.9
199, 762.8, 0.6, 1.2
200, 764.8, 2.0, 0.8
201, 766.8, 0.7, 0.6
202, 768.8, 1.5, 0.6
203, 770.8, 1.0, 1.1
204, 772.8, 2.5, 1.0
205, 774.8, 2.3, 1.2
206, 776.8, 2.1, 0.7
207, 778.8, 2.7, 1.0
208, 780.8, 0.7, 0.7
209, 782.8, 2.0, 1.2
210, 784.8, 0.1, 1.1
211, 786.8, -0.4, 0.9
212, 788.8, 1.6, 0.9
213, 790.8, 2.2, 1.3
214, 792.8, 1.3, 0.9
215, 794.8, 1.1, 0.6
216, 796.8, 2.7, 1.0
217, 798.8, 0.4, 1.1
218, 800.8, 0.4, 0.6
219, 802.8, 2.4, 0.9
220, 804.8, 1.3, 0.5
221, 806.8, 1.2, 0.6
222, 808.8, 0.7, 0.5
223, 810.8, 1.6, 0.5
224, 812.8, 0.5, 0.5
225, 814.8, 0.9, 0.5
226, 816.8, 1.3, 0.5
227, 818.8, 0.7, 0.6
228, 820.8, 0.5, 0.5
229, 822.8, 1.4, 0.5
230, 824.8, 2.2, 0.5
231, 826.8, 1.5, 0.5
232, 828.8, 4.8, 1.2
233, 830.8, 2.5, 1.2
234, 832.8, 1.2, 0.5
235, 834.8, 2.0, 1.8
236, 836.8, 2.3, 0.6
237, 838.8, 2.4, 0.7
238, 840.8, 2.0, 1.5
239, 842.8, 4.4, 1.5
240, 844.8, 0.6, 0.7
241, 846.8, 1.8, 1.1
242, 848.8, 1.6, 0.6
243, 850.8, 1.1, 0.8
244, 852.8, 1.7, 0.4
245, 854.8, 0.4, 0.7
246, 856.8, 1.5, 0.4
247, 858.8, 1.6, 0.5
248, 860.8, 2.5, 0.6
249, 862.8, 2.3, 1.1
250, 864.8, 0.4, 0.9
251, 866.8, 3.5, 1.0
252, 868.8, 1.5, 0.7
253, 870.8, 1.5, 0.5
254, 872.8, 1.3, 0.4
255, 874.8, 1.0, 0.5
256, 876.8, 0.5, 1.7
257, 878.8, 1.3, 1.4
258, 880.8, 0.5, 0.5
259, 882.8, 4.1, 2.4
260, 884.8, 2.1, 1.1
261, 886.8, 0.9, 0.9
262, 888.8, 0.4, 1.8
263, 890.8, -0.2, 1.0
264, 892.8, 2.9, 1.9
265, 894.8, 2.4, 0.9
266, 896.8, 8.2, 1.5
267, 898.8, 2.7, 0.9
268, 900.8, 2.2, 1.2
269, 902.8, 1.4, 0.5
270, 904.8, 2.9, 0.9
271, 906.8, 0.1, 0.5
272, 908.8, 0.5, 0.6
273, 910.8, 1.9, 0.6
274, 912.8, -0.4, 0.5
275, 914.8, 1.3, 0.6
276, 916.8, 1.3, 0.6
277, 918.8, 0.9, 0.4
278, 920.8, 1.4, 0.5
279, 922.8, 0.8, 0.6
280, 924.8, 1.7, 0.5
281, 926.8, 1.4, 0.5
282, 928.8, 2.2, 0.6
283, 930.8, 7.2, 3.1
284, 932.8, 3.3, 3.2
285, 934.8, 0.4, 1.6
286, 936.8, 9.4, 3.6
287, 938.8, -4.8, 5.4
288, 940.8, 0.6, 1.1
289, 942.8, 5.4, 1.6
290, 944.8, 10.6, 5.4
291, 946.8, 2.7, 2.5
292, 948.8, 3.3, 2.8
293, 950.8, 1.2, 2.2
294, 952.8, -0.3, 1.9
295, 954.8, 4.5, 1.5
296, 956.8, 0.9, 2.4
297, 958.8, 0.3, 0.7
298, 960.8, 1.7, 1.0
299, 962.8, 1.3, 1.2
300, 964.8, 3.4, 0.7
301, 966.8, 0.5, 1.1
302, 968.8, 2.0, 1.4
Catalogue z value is 1.40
